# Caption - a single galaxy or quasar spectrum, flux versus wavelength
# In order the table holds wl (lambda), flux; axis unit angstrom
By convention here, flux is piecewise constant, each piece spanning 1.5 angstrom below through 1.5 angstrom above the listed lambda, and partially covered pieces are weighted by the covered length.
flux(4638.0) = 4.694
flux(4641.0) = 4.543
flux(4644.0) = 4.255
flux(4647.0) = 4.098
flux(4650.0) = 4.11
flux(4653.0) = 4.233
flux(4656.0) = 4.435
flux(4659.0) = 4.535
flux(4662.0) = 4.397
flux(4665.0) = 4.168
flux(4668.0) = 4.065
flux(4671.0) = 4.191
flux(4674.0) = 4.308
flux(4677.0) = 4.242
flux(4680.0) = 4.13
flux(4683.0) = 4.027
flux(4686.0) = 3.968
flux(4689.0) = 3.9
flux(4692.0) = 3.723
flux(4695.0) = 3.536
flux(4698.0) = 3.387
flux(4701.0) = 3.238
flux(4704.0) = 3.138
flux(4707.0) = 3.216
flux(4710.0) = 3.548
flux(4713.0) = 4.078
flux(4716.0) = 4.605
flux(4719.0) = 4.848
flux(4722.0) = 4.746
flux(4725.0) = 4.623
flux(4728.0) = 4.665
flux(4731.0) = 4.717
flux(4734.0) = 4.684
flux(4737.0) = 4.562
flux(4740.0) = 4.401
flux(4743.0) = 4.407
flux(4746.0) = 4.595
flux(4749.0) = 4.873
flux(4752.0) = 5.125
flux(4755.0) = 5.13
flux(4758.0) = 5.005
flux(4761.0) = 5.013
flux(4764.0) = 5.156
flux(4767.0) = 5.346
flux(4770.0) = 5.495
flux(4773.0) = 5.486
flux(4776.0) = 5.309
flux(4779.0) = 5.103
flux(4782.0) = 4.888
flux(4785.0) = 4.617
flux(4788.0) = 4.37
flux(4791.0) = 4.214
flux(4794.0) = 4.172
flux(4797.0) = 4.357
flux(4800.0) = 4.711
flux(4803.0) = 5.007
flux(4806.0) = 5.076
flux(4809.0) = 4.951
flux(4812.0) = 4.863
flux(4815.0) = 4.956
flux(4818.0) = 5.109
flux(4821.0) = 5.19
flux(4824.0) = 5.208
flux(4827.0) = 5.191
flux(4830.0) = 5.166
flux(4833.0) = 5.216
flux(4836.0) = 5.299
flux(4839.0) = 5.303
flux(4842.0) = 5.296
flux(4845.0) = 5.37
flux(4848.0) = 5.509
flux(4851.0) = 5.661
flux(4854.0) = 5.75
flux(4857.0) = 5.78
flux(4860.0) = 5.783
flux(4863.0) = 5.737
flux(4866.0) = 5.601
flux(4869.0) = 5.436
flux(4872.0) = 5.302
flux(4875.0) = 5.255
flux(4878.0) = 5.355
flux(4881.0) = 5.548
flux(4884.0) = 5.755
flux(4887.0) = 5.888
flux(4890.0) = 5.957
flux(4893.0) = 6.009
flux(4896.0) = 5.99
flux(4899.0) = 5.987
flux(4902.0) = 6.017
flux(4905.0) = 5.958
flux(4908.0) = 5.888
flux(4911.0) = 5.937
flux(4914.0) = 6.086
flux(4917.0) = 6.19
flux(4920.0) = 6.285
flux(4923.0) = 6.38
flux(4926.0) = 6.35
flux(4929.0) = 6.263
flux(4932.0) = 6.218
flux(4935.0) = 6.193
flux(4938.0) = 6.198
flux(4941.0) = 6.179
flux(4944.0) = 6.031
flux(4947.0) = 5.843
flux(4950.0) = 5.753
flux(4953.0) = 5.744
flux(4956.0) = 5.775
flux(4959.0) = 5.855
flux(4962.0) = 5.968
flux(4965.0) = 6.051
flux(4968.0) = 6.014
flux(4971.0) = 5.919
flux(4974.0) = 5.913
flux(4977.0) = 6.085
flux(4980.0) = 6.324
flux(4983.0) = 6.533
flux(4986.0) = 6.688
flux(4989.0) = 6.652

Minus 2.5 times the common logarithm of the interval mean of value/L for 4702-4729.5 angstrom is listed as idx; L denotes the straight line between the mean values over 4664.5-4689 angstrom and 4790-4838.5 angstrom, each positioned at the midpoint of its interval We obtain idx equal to 0.05 mag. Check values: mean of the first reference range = 4.12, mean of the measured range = 4.15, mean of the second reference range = 4.93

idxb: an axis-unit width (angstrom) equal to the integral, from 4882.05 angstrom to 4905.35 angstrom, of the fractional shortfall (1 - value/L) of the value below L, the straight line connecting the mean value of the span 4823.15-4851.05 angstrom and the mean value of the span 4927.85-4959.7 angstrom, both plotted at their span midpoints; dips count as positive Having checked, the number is -1.1 angstrom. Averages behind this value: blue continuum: 5.31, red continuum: 6.01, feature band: 5.94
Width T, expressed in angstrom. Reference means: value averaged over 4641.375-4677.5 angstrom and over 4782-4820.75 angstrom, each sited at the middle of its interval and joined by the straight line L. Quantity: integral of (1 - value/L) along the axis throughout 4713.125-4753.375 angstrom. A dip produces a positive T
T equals -1.4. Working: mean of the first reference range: 4.26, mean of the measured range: 4.66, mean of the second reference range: 4.72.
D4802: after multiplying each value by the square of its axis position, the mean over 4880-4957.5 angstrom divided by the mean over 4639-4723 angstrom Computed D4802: 1.6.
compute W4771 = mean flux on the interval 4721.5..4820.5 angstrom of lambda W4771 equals 4.84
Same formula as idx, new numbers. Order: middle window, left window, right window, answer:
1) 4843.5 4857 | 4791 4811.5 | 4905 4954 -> -0.074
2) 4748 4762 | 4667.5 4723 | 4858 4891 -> -0.125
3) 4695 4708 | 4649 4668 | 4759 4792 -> 0.358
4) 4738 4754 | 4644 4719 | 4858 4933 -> -0.029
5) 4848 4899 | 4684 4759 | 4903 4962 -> -0.024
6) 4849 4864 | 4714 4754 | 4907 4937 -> -0.014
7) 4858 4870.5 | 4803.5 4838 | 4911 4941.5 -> -0.015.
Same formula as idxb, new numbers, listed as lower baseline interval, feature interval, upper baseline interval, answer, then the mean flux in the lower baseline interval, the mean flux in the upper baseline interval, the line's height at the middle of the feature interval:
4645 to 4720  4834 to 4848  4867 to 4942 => 0.14 angstrom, 4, 5.94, 5.39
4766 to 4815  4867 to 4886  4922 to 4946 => 0.73 angstrom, 4.87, 6.22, 5.68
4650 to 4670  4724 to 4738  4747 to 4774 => 0.72 angstrom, 4.29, 5.16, 4.91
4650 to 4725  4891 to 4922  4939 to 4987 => -2.26 angstrom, 4.04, 6.04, 5.63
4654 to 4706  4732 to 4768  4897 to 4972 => -2.49 angstrom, 3.96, 6.04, 4.53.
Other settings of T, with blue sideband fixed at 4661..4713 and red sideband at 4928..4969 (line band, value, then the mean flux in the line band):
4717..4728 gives -1.58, 4.72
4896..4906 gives -0.68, 5.99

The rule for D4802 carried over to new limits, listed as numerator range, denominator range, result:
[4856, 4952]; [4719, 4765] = 1.32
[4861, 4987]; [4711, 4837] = 1.30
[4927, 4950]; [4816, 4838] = 1.23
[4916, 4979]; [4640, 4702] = 1.67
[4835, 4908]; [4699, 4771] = 1.32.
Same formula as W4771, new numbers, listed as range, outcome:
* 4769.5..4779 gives 5.37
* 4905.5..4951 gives 6.12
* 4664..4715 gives 3.82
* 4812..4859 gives 5.32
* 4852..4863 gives 5.76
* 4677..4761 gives 4.27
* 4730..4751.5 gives 4.63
